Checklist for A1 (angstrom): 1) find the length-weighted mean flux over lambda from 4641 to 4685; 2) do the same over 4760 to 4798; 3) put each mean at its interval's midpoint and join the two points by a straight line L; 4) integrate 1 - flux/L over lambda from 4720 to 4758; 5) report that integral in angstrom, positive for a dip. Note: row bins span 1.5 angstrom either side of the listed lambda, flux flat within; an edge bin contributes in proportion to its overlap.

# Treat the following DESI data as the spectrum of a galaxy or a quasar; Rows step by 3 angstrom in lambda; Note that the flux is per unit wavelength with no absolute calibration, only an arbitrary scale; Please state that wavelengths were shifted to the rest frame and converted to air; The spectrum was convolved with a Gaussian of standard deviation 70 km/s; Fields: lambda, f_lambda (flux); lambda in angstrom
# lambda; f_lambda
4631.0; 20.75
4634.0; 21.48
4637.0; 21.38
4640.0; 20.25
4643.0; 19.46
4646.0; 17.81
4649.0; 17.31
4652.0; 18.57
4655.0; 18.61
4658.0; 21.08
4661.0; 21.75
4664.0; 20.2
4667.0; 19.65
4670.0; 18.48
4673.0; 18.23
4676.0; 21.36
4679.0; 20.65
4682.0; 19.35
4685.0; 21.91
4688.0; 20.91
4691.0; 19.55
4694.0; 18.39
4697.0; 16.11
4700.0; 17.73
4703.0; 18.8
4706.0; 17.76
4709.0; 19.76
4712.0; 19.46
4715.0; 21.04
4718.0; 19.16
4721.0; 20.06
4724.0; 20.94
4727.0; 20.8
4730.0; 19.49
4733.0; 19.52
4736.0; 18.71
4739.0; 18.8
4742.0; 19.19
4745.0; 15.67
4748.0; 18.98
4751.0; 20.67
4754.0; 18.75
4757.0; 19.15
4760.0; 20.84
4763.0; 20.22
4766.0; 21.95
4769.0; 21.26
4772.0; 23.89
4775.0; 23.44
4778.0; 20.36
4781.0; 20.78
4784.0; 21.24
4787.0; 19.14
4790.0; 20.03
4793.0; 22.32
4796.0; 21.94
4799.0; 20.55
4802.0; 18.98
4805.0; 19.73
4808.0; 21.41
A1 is 2.7 angstrom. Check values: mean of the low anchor 19.6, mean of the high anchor 21.3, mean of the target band 19.3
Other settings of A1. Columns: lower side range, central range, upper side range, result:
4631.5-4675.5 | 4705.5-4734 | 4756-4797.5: 0.86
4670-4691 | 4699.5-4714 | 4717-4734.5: 0.90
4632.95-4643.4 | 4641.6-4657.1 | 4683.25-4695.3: 1.63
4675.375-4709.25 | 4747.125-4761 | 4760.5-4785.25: 0.92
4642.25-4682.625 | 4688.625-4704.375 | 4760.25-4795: 1.37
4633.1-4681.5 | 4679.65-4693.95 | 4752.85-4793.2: -0.14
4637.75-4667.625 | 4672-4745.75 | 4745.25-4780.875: 2.65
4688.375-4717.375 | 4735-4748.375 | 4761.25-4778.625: 1.57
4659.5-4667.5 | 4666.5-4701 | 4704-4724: 1.47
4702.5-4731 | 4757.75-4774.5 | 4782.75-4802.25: -1.03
